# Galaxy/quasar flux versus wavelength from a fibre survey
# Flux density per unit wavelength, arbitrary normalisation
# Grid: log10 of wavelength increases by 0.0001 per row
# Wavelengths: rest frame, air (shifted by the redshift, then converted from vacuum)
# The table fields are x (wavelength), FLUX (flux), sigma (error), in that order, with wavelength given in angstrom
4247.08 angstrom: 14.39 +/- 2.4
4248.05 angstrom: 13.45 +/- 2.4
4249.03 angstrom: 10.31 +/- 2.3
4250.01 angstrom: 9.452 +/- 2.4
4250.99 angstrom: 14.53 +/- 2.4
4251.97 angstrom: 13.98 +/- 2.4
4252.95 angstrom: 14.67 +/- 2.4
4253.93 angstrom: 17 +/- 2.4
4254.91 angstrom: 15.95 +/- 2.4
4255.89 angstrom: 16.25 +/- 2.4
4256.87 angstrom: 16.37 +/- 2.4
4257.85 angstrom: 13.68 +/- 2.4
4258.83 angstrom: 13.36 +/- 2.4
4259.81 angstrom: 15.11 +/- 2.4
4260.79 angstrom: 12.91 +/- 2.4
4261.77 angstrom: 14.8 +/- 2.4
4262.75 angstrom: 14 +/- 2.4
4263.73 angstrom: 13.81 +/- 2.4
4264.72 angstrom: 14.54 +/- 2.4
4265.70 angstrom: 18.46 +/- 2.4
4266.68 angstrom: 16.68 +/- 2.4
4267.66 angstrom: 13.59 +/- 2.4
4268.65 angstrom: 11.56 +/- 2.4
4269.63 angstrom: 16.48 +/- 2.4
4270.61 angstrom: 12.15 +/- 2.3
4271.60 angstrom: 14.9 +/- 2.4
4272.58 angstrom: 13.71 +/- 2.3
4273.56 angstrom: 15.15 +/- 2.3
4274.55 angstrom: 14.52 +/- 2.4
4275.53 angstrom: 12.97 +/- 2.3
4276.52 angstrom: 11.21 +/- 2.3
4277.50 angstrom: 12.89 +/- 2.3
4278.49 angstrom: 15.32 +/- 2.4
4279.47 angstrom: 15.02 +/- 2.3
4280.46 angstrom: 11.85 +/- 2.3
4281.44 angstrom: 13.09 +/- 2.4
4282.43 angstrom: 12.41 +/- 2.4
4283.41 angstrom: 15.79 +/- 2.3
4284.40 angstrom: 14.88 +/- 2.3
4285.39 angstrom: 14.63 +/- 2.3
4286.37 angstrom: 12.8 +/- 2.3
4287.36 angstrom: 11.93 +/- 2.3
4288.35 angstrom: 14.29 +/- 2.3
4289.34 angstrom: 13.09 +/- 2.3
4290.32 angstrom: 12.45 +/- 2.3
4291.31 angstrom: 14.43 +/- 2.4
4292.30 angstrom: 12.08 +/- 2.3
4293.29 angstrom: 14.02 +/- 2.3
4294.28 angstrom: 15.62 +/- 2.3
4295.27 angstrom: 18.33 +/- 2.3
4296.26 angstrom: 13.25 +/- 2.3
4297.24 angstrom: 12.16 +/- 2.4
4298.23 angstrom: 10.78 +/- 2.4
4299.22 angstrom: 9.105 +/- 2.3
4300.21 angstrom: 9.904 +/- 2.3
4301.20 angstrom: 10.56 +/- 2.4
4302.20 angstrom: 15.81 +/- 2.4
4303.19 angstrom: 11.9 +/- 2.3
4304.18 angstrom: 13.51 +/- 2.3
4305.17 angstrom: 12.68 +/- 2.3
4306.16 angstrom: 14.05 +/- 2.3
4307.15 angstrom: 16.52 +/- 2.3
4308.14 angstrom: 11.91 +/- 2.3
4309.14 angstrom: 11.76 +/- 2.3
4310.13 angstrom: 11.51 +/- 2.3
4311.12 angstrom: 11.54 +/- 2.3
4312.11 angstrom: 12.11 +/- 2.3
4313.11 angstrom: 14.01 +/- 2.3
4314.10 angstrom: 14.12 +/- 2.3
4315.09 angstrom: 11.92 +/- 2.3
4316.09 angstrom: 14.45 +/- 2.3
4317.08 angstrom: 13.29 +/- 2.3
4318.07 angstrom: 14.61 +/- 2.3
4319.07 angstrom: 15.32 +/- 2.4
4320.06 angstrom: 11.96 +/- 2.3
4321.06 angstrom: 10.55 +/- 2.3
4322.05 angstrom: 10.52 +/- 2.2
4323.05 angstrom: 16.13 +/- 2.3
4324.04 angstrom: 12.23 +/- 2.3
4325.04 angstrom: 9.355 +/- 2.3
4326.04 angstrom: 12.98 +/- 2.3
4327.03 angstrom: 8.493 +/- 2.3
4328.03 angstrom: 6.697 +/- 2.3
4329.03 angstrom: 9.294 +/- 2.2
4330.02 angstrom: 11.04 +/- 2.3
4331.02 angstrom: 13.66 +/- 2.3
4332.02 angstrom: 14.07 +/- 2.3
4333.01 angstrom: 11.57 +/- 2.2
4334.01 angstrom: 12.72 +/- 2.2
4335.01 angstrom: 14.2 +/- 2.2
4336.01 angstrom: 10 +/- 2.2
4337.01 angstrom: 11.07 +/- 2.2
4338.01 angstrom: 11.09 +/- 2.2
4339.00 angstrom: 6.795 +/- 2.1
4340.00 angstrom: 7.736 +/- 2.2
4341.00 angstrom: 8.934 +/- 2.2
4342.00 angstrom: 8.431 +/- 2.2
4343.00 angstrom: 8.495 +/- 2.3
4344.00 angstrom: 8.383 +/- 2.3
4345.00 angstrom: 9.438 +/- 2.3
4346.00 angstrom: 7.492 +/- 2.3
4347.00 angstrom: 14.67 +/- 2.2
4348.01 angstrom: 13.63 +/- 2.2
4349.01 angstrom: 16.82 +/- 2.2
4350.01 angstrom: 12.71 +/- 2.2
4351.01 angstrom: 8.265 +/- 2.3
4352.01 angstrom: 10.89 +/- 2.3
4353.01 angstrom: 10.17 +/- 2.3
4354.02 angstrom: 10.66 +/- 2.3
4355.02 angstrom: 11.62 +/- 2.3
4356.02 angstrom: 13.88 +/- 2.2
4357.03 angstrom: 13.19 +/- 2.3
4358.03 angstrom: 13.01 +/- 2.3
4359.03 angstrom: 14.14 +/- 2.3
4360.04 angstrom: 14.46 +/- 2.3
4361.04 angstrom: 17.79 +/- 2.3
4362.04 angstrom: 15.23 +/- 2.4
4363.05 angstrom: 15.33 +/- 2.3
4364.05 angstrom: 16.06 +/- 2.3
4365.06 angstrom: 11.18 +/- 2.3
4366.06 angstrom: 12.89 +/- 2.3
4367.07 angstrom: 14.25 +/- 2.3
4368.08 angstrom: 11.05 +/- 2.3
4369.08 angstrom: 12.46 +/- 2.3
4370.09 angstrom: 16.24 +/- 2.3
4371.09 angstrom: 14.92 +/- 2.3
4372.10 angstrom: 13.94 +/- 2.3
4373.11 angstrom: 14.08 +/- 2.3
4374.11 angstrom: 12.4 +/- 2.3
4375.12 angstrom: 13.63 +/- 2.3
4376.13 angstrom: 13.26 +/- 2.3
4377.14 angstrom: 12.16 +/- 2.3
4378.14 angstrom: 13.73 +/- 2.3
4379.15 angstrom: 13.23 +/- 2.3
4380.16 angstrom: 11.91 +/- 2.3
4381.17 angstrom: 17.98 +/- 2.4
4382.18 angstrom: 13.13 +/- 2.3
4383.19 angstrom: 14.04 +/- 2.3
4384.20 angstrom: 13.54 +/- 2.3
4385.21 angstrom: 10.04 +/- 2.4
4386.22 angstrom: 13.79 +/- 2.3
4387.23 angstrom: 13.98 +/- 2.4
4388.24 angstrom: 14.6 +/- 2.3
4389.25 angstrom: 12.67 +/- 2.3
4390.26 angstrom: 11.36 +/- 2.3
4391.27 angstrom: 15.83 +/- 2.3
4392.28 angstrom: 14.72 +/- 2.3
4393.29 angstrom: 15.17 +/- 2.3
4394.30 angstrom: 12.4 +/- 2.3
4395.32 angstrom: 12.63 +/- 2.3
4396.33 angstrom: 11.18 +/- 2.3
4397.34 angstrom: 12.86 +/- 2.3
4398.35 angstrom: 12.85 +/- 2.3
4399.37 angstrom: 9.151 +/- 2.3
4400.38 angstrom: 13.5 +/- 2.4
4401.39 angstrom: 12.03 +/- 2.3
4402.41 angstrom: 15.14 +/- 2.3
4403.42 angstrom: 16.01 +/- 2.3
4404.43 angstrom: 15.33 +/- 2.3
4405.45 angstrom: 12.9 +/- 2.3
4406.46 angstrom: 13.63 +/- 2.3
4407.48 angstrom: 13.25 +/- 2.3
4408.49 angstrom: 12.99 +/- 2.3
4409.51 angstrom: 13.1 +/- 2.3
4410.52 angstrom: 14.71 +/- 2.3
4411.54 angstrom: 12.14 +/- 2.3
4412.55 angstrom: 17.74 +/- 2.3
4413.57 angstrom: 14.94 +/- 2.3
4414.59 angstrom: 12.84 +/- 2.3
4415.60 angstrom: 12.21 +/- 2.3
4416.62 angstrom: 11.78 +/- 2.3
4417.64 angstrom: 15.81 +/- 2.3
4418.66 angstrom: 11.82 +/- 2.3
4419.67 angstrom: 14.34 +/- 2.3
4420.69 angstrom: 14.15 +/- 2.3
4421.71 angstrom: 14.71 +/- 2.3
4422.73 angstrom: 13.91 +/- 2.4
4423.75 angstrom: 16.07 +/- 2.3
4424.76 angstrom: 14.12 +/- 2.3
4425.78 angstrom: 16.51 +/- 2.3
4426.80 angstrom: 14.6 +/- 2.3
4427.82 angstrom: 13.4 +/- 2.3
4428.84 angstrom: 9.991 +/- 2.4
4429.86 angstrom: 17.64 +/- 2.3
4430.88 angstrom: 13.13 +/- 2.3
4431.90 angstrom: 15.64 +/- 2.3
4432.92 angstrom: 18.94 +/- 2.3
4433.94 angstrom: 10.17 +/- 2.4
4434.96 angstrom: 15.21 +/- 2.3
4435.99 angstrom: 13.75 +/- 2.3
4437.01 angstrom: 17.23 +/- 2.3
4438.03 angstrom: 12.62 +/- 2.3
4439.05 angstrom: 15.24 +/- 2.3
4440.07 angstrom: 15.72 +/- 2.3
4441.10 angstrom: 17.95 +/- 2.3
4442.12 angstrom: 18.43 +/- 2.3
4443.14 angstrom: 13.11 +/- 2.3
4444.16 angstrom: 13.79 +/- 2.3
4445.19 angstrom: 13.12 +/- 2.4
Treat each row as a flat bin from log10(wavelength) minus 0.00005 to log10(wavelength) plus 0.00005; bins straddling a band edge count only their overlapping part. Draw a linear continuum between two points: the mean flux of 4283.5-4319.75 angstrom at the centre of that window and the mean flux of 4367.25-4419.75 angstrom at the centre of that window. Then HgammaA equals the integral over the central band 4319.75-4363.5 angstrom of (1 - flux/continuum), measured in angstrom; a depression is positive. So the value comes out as 5.8 angstrom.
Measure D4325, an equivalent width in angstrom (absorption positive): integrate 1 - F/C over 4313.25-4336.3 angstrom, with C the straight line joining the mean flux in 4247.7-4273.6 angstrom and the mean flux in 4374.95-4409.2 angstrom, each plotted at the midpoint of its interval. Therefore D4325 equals 2.78 angstrom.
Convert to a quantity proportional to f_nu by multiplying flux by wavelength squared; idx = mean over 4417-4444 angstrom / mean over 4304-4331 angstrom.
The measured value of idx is 1.3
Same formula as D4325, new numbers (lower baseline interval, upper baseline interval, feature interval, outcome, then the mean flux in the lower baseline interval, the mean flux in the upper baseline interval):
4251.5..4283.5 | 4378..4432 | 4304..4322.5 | 1.54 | 14.4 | 13.7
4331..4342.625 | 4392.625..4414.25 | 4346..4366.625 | -2.94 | 10.7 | 13.5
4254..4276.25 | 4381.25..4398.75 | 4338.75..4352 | 3.42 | 14.6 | 13.3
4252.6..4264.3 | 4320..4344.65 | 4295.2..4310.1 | -0.38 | 14.8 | 10.6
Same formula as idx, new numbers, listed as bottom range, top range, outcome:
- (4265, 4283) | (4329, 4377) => 0.91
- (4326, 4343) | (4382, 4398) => 1.31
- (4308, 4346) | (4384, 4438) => 1.27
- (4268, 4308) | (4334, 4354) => 0.81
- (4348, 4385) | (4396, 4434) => 1.06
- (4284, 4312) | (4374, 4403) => 1.06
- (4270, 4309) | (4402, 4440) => 1.13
